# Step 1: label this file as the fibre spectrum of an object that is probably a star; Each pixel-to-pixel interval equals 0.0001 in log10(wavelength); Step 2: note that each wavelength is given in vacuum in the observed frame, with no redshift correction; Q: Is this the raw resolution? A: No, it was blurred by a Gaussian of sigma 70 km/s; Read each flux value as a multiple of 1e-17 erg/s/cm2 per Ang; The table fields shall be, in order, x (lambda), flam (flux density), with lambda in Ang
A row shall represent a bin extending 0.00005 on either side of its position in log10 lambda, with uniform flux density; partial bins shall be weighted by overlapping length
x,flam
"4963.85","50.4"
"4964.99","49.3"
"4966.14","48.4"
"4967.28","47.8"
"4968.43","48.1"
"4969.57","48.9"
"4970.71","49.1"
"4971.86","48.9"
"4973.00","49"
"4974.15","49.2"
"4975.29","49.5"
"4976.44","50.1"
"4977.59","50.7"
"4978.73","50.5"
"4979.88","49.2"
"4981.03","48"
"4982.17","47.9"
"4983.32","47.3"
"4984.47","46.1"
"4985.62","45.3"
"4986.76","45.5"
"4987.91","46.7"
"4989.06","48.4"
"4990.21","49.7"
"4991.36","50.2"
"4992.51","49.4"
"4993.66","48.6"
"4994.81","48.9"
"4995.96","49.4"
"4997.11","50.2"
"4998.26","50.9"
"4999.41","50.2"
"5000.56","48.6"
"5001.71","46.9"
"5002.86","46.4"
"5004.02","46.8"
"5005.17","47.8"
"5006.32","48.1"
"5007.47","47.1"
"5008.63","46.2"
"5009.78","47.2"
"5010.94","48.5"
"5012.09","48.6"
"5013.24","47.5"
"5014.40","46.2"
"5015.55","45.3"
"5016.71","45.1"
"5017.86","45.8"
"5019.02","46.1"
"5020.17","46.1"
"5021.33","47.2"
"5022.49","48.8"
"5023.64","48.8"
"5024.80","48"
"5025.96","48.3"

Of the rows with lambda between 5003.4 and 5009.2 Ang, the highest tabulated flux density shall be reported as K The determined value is 48.1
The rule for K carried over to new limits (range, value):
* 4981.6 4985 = 47.9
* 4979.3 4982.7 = 49.2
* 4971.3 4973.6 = 49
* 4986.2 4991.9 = 50.2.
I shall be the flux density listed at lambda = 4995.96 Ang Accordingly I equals 49.4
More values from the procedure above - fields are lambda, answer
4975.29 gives 49.5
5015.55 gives 45.3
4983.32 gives 47.3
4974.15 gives 49.2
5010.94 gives 48.5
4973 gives 49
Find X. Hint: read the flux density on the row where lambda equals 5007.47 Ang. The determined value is 47.1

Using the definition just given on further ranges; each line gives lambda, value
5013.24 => 47.5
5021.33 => 47.2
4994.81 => 48.9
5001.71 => 46.9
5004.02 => 46.8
